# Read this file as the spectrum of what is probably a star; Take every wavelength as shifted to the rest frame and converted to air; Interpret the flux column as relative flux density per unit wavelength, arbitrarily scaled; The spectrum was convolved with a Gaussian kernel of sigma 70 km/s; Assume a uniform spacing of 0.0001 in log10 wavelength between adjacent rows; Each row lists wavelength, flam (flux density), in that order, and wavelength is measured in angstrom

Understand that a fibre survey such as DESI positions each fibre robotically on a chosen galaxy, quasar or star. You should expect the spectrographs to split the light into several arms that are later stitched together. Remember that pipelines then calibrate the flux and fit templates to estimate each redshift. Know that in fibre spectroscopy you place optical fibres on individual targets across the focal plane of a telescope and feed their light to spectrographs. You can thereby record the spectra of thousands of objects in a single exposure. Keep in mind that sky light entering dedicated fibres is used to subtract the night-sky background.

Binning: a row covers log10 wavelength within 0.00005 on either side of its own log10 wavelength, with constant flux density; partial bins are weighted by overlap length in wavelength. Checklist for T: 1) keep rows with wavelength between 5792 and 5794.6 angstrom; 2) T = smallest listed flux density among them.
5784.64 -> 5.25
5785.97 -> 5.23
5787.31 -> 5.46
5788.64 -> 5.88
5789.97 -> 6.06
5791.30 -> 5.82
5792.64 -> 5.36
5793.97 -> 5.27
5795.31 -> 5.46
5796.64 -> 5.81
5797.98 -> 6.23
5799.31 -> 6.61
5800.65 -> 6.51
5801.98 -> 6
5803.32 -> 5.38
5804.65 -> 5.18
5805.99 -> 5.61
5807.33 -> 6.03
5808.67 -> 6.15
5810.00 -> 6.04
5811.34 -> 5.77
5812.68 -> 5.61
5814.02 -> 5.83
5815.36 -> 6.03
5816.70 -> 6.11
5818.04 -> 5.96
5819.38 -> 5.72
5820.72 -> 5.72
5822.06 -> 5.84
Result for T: 5.27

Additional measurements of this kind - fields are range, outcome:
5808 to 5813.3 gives 5.61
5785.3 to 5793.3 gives 5.23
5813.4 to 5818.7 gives 5.83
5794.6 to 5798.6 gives 5.46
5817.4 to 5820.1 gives 5.72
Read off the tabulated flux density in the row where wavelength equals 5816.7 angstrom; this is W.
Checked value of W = 6.11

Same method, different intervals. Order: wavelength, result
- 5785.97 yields 5.23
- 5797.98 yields 6.23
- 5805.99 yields 5.61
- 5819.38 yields 5.72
